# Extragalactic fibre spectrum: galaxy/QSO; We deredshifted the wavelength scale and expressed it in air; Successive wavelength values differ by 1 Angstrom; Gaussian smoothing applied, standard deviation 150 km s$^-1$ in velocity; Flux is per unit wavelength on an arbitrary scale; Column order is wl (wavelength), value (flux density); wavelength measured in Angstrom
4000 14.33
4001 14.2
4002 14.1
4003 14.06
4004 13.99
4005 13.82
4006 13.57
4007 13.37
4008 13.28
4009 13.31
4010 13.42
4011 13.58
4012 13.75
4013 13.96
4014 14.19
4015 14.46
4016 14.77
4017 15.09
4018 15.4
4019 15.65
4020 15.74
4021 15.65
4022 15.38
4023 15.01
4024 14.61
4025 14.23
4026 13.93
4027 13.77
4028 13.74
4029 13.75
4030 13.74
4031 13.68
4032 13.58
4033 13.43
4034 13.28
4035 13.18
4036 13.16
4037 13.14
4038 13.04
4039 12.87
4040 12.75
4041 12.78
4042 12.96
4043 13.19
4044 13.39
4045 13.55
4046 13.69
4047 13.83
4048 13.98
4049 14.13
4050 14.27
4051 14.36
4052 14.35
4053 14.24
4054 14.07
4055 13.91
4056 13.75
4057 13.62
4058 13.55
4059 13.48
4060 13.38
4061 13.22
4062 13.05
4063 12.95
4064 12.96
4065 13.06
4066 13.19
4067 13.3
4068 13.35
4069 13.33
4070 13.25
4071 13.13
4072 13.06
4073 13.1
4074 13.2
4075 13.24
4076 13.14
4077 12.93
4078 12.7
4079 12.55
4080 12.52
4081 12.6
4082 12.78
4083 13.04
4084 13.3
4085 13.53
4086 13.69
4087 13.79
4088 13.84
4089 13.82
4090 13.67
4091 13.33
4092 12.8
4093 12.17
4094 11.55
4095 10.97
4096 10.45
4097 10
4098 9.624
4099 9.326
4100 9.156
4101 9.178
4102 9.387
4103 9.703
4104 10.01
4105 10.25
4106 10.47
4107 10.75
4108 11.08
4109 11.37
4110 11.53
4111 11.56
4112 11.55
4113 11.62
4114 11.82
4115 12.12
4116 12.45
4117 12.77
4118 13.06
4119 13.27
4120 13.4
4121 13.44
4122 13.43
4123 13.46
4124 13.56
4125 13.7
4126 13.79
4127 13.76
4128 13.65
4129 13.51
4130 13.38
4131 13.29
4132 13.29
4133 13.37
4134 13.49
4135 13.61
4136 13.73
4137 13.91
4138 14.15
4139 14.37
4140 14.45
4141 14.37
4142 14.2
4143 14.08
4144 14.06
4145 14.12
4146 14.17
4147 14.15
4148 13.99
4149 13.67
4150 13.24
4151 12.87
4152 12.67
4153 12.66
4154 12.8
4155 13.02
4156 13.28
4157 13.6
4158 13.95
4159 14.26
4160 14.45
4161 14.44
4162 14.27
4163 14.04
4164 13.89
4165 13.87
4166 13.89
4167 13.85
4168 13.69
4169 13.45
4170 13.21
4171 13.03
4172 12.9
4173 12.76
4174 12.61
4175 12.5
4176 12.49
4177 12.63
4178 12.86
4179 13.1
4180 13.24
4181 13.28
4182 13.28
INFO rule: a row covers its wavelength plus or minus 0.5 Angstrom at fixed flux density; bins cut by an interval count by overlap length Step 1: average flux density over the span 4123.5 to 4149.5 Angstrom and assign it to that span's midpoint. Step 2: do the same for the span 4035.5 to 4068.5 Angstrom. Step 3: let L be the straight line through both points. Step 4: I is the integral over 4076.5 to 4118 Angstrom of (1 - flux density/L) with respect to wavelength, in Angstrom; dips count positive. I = 5.77 Angstrom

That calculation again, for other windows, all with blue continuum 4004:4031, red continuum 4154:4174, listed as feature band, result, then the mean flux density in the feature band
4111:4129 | 1.1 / 13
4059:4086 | 1.8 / 13.1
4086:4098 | 1.4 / 12.3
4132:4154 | 0.0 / 13.7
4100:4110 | 2.6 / 10.3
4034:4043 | 0.7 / 13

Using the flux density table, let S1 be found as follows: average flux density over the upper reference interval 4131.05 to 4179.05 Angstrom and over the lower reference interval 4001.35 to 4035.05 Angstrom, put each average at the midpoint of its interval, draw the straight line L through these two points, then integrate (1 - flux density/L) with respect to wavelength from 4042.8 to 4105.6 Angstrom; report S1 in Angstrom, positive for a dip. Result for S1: 5.39 Angstrom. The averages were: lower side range 14.1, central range 12.7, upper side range 13.6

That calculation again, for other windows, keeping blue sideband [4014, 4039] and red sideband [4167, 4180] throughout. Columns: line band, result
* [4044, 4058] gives 0.1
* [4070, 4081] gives 0.7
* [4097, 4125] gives 4.2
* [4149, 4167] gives -0.7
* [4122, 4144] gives -0.7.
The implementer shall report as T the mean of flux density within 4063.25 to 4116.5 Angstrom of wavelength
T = 12.1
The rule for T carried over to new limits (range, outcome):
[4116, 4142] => 13.6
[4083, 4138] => 12.3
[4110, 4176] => 13.4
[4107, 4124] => 12.4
